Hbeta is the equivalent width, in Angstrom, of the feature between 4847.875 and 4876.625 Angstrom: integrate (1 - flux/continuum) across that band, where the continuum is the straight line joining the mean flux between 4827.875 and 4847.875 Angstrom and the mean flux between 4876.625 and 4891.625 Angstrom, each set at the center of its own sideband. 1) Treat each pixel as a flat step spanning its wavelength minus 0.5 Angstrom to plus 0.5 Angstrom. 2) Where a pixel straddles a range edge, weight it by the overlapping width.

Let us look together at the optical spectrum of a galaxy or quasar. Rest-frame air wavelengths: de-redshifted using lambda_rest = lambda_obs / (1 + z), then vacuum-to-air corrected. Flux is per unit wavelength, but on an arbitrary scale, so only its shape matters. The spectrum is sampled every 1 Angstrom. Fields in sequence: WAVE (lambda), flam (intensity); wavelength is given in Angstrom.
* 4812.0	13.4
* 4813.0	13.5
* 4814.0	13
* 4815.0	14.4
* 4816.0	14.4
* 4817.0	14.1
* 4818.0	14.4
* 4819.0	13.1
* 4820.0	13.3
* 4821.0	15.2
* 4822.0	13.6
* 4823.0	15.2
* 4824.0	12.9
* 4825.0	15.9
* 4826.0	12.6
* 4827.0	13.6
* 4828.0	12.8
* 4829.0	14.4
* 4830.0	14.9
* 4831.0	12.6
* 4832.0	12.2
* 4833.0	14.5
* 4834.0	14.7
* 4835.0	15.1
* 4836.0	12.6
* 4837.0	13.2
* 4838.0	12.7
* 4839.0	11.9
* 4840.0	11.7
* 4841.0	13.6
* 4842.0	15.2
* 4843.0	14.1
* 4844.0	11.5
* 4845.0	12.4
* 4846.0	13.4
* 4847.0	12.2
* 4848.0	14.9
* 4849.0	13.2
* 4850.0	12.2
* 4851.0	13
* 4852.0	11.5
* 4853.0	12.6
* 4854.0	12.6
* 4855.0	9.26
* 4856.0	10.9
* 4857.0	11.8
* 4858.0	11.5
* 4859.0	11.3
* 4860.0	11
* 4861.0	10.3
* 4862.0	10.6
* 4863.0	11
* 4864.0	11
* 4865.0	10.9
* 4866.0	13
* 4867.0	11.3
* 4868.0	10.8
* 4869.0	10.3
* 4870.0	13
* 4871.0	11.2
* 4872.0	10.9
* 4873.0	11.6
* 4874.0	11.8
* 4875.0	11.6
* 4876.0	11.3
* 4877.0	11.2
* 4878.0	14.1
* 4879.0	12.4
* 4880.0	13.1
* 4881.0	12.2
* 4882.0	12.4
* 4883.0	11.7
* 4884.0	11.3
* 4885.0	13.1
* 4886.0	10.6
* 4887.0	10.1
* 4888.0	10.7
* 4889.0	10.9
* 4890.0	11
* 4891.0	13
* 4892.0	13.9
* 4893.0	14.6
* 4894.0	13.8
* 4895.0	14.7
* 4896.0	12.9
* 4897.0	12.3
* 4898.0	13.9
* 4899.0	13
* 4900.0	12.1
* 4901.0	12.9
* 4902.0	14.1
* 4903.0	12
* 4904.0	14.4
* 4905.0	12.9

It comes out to 2.3 Angstrom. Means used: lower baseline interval 13.3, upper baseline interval 11.9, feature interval 11.6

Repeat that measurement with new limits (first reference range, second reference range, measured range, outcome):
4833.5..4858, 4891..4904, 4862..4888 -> 2.9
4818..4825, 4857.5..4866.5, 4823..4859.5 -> -0.9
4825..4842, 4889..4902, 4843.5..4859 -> 1.4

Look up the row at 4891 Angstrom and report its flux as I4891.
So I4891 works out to 13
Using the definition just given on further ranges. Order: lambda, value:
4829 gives 14.4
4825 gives 15.9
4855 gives 9.26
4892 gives 13.9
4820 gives 13.3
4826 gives 12.6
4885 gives 13.1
